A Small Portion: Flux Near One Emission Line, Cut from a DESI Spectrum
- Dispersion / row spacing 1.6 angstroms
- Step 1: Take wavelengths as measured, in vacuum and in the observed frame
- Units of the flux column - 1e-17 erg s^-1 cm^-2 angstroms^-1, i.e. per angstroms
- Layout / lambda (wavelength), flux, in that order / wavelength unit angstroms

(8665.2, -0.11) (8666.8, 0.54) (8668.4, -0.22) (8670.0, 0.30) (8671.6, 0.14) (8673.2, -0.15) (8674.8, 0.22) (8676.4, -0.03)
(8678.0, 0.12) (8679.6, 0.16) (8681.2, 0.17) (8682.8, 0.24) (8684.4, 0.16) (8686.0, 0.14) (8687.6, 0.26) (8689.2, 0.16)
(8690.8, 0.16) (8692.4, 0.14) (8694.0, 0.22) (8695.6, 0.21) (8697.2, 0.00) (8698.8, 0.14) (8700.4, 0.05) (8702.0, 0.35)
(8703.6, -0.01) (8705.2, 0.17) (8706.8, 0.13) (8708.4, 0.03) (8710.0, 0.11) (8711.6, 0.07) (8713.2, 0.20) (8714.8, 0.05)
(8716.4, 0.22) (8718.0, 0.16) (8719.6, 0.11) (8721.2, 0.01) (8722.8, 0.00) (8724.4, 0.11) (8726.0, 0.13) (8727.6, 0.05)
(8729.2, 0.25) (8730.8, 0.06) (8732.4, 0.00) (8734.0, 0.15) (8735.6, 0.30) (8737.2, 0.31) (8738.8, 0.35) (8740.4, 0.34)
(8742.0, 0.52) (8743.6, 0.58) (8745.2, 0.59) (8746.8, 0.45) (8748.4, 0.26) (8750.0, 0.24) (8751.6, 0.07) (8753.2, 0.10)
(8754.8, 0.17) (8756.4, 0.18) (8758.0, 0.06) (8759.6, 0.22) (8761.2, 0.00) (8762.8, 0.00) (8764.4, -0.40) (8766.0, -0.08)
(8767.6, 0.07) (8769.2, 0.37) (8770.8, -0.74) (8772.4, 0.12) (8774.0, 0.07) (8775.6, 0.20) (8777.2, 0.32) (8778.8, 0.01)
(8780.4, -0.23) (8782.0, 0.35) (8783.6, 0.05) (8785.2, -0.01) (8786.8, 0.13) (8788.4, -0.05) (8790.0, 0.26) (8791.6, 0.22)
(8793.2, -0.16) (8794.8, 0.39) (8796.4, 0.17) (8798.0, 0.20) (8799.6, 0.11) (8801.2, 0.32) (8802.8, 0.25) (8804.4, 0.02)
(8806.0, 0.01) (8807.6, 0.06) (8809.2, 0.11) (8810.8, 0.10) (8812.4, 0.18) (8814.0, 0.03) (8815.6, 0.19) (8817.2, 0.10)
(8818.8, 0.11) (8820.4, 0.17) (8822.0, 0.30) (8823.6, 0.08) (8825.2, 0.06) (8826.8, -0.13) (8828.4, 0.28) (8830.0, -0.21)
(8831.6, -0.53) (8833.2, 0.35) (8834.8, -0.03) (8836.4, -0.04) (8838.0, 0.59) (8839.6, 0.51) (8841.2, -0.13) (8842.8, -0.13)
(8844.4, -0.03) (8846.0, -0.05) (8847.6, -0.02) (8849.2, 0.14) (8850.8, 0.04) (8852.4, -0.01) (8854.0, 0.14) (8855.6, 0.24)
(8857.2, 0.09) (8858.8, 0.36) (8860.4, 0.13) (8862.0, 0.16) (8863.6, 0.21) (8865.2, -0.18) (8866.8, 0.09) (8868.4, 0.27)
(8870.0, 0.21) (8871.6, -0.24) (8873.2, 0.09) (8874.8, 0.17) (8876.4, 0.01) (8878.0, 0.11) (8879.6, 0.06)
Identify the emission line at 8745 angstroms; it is Hbeta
